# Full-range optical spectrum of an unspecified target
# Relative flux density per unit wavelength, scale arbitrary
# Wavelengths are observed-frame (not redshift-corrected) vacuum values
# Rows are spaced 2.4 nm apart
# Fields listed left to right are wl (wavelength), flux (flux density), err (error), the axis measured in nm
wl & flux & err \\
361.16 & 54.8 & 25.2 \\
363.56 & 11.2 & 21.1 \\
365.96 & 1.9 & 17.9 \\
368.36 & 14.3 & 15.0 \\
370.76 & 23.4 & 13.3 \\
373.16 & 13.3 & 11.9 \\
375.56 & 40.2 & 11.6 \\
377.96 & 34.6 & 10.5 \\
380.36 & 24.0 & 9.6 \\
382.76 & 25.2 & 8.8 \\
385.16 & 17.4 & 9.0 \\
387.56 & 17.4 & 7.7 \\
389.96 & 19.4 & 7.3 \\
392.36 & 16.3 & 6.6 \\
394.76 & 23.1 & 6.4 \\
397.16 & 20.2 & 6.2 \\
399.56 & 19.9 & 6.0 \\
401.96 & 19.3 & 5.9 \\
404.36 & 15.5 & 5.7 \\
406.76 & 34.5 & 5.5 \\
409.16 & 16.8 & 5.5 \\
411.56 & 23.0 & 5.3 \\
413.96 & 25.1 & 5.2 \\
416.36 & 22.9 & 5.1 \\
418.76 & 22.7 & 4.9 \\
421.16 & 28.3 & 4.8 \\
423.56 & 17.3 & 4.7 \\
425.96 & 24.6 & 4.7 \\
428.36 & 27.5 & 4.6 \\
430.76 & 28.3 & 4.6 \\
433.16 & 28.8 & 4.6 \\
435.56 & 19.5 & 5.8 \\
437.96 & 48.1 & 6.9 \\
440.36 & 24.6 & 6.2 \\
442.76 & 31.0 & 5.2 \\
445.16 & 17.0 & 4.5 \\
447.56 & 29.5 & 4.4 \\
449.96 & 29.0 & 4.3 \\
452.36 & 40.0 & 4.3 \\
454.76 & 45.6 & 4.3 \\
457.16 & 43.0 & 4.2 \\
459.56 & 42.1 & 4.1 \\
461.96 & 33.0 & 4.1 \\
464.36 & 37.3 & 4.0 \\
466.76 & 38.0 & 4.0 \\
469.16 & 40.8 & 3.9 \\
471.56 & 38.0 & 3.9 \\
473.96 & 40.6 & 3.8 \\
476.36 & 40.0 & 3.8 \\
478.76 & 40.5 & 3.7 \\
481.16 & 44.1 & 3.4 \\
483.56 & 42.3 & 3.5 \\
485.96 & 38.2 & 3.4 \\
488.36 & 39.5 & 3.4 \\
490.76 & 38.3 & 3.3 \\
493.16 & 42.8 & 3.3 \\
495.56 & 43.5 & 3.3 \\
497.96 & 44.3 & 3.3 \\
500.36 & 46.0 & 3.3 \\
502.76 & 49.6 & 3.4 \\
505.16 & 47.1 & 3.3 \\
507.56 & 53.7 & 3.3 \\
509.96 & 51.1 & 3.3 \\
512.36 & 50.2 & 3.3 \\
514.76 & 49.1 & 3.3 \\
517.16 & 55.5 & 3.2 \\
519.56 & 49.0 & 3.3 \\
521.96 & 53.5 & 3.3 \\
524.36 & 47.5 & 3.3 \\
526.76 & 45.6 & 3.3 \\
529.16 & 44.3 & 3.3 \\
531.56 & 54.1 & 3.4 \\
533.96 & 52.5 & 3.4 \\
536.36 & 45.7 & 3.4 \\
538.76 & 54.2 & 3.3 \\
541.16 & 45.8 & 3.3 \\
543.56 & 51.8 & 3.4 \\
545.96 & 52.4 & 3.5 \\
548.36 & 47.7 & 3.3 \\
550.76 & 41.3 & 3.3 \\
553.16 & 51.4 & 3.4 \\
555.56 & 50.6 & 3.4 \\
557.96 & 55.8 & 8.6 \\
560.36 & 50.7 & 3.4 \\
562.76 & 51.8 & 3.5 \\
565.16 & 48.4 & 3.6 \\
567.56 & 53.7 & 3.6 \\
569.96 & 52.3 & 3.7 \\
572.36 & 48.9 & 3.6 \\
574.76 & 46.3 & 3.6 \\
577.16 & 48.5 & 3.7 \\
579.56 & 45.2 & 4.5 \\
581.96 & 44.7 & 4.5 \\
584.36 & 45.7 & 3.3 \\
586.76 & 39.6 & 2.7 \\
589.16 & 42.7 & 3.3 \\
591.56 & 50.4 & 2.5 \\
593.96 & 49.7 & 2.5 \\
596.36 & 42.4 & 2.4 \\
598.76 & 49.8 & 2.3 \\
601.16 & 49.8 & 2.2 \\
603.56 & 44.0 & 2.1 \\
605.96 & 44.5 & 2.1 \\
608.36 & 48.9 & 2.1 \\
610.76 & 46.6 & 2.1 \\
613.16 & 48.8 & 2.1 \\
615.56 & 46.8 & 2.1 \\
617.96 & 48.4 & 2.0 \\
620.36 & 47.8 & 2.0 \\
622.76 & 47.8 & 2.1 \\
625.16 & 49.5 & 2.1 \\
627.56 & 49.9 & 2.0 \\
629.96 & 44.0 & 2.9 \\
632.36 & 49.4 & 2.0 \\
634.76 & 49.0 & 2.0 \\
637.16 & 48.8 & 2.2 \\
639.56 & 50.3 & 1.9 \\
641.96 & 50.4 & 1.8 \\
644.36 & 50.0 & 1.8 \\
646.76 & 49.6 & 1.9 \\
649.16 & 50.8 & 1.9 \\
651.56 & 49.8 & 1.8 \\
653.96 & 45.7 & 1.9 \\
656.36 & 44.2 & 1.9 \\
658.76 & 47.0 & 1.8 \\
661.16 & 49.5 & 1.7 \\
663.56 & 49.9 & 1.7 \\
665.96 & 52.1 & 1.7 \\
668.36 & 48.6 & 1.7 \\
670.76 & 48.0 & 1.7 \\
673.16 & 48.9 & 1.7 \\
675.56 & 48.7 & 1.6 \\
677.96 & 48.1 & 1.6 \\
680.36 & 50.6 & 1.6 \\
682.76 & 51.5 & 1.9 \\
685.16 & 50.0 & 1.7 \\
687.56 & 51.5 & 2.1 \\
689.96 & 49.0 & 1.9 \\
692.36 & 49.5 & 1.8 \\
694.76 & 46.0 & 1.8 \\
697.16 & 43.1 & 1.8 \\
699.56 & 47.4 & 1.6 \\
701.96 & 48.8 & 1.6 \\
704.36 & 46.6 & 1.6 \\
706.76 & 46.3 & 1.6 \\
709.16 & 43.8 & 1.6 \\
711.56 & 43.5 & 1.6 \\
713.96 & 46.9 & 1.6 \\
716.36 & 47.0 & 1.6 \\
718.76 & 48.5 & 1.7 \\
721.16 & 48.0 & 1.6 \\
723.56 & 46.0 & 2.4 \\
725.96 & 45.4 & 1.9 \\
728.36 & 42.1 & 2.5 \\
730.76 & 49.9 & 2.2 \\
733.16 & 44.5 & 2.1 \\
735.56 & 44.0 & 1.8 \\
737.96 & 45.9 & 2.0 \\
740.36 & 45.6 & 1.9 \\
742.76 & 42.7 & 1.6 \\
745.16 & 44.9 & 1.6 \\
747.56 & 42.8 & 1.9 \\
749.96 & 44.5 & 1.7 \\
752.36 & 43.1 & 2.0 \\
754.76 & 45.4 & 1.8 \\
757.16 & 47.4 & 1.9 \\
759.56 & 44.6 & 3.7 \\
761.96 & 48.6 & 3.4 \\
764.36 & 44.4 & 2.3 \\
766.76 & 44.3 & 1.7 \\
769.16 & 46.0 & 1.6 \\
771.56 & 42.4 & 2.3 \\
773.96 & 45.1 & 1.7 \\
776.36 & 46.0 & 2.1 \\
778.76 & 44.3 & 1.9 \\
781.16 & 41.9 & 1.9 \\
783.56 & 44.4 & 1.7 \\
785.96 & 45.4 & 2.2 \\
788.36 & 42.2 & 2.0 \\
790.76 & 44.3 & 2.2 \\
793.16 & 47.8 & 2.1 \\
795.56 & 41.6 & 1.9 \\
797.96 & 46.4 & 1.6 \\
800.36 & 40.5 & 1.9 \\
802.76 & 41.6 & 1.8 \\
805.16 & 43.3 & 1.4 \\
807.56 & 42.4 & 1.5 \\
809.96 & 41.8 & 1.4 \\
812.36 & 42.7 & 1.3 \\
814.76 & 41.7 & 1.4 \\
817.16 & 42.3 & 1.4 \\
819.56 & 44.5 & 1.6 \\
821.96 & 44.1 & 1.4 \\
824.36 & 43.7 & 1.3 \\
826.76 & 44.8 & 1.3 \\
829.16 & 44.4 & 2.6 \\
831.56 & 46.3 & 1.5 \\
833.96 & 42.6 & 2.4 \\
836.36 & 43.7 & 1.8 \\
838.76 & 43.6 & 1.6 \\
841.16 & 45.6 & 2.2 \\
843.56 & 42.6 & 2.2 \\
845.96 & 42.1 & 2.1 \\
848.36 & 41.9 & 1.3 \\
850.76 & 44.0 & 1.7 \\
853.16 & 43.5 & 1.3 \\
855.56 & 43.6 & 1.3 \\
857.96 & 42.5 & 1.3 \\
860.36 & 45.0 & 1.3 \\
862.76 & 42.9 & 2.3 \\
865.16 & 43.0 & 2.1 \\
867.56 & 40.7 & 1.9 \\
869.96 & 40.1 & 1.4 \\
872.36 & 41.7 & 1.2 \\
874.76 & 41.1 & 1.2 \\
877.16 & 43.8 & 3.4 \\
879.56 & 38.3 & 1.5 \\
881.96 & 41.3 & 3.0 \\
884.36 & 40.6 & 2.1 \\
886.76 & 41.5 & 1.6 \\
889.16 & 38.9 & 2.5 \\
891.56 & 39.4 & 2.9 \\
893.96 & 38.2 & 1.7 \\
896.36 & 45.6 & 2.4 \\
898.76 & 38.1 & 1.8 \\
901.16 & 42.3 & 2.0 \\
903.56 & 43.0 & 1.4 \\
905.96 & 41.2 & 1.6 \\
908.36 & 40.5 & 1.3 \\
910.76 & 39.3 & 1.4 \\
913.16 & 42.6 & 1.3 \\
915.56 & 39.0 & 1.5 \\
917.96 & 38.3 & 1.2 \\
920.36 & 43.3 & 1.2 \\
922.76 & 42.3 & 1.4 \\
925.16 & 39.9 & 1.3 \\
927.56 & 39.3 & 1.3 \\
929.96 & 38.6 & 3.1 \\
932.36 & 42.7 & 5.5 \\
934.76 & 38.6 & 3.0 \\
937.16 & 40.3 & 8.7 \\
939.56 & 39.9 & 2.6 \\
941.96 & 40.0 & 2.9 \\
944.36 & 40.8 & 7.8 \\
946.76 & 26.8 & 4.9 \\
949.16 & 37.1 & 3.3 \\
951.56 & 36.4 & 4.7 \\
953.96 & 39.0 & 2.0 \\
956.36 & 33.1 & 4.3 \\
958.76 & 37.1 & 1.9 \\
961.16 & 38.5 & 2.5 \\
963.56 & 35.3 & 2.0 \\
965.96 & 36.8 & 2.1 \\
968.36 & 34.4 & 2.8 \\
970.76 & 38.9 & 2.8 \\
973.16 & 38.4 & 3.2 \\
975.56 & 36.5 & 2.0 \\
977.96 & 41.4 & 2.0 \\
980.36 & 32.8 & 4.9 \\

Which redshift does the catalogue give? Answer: 0.132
